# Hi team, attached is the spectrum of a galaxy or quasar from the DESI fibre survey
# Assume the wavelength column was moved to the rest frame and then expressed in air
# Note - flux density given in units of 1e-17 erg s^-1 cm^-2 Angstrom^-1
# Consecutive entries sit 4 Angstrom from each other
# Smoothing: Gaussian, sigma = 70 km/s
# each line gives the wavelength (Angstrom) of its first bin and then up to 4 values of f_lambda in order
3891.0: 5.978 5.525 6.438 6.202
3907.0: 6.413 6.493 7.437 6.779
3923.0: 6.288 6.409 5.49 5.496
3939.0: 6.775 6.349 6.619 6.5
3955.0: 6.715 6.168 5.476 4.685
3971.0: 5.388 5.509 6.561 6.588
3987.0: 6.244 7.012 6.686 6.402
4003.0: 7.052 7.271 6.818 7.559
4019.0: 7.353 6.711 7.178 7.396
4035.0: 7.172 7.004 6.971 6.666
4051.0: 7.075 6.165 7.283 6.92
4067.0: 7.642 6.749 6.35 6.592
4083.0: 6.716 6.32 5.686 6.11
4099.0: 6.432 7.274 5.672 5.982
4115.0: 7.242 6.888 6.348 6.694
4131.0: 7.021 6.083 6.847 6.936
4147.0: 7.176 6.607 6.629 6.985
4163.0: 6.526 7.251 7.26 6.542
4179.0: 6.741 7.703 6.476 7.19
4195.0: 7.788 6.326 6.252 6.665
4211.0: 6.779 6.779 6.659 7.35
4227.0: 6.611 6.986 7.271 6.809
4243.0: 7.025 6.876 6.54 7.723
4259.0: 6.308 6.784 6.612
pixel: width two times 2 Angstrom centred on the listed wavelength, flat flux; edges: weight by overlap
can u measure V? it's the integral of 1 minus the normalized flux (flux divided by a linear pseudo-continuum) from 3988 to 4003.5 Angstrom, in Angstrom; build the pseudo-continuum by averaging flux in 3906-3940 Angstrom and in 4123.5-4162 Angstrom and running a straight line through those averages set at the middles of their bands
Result -0.5 Angstrom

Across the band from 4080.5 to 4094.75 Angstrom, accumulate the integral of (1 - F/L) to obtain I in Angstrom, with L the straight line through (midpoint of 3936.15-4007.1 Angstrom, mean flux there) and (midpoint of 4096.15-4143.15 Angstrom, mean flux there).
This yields 0.6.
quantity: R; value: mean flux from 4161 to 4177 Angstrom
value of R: 6.89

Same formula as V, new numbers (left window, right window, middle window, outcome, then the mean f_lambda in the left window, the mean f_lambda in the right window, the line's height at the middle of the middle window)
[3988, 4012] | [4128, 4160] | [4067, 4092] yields 1.03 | 6.85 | 6.78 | 6.81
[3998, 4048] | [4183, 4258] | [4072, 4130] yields 4.44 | 7.06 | 6.91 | 7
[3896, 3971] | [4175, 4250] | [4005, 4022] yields -2.12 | 6.23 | 6.89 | 6.42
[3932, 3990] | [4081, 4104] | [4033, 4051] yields -2.00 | 6.08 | 6.39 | 6.27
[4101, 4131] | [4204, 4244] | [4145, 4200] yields -1.66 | 6.61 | 6.87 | 6.75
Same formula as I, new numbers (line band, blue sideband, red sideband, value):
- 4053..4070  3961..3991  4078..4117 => -2.0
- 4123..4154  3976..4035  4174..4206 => 0.7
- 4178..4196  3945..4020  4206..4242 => -0.9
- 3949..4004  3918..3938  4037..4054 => 1.9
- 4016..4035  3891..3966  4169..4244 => -2.0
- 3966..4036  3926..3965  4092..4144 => -3.9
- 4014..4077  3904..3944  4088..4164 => -4.8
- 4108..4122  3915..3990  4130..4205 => 0.2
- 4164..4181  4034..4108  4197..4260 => -0.4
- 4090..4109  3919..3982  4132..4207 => 1.0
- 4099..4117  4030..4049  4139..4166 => 1.0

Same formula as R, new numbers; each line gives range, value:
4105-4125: 6.43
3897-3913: 6.39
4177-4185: 7.22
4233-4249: 7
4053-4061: 6.72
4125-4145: 6.72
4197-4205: 6.29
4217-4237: 6.98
